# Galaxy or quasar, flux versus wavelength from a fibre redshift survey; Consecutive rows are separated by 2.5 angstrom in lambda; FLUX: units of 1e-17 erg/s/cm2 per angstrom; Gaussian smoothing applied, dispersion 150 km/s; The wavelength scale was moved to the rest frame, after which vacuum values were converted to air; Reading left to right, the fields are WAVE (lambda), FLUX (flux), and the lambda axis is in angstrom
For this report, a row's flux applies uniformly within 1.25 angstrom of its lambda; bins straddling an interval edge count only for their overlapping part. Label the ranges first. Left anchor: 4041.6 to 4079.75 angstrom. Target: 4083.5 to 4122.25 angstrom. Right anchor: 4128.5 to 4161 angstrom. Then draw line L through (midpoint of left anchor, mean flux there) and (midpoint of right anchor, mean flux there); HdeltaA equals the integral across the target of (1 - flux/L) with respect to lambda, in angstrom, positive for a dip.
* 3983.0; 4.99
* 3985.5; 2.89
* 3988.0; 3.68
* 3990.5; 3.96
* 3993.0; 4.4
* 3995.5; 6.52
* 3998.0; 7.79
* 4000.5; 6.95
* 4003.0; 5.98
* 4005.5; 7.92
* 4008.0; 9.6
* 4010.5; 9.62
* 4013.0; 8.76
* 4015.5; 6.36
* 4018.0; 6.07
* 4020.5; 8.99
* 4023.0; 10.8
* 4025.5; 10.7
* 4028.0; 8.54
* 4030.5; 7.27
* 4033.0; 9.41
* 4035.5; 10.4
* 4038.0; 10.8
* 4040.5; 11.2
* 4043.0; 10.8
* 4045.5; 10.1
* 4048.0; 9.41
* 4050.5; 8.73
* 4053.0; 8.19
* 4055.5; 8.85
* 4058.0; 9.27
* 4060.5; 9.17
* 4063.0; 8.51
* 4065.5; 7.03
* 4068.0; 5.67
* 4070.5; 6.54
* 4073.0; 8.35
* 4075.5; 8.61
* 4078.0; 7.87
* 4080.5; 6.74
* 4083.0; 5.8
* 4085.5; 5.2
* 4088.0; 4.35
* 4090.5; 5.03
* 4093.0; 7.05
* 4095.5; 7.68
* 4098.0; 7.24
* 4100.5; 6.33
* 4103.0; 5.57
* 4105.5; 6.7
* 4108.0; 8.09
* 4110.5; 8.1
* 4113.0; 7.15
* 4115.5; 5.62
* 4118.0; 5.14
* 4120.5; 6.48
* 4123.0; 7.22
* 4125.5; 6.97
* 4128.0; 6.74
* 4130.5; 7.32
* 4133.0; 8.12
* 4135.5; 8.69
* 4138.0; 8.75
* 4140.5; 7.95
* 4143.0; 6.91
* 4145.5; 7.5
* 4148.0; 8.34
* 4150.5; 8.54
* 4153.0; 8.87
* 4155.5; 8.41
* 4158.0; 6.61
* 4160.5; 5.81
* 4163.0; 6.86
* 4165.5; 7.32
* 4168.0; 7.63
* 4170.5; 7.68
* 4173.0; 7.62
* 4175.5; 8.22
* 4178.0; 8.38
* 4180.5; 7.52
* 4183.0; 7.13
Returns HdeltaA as 8.4 angstrom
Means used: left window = 8.46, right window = 7.85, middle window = 6.38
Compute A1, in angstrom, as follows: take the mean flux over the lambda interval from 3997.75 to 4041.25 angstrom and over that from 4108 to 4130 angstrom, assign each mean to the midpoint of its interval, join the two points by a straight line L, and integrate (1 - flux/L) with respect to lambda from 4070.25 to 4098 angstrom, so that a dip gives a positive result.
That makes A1 2.9 angstrom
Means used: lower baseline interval 8.72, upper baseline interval 6.78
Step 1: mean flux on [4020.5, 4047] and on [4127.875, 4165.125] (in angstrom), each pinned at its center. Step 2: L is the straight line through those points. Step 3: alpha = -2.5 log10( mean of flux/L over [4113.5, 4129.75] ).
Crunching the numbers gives 0.26 mag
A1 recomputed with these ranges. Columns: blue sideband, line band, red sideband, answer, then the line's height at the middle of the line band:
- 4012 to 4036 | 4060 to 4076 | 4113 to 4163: 1.1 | 8.17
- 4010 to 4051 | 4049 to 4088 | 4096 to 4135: 3.4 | 8.23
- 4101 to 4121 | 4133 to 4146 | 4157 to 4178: -2.0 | 6.95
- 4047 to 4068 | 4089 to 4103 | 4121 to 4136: 2.4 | 7.88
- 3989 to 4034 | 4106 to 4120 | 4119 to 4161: 1.6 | 7.64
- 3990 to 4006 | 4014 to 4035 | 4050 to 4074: -4.8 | 6.97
